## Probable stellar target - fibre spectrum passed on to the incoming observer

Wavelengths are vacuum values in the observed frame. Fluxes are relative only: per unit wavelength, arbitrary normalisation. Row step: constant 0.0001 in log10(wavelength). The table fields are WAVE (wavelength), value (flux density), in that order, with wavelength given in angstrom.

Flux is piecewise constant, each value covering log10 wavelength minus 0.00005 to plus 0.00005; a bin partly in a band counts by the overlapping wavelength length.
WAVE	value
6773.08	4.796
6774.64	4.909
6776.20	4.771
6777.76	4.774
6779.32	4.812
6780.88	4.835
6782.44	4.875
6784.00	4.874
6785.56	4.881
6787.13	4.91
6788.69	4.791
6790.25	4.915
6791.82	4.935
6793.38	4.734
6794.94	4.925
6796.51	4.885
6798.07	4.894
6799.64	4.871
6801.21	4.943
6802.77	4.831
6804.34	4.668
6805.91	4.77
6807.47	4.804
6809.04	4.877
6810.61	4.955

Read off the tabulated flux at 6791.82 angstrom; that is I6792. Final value 4.935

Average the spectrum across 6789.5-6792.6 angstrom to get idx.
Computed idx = 4.92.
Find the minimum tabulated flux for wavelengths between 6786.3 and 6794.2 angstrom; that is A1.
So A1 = 4.734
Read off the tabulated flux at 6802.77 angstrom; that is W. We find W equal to 4.831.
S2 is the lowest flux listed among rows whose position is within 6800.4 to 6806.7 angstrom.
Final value 4.668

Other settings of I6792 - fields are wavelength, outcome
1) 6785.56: 4.881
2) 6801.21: 4.943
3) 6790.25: 4.915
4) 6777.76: 4.774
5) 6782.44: 4.875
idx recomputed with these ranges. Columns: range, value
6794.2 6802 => 4.9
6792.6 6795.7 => 4.84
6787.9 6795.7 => 4.87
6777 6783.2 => 4.83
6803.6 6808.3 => 4.75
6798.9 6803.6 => 4.88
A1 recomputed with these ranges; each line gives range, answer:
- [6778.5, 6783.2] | 4.812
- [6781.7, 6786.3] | 4.874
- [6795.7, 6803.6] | 4.831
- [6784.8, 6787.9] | 4.881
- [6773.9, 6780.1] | 4.771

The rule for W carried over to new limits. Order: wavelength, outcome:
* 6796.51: 4.885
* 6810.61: 4.955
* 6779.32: 4.812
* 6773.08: 4.796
